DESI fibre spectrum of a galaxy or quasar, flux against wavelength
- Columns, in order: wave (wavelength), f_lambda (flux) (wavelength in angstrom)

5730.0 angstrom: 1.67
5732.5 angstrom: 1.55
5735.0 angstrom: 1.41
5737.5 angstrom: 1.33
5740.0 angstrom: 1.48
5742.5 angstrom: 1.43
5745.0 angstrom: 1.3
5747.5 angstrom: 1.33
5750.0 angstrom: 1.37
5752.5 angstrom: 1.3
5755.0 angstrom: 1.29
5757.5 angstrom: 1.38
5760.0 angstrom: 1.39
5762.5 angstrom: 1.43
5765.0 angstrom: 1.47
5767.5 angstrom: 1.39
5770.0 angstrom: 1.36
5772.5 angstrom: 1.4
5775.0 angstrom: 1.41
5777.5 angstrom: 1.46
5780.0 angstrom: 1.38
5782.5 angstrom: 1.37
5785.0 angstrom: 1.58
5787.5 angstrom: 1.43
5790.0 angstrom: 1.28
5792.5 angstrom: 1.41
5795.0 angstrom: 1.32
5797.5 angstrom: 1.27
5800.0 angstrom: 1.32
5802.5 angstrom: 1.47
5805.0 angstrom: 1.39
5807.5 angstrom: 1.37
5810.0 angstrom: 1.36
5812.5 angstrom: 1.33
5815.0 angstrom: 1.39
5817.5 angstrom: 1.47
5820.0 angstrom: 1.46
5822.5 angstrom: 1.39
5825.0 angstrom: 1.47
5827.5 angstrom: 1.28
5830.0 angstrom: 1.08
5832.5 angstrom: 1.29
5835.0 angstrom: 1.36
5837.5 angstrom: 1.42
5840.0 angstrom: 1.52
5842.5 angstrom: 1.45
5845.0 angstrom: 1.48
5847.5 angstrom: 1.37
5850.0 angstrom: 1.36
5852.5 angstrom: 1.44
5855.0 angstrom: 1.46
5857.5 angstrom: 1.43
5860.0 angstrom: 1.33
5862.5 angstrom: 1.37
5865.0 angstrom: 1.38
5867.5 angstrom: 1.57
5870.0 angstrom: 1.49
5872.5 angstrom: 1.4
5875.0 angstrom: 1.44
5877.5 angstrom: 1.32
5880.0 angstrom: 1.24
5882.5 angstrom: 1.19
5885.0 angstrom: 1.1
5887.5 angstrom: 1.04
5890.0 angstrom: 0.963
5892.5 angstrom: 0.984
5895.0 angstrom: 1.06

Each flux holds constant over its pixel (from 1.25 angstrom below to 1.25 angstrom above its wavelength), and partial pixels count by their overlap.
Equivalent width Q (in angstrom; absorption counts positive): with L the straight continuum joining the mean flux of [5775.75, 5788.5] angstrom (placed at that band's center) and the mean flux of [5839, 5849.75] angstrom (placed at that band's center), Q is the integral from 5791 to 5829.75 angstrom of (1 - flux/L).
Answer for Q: 1.9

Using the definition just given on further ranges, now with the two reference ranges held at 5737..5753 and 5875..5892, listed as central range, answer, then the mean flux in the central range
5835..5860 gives -4.5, 1.43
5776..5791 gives -1.3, 1.42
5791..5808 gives -1.0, 1.36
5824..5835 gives -0.4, 1.28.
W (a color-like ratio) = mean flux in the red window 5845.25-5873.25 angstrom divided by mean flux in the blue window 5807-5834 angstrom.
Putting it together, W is 1.0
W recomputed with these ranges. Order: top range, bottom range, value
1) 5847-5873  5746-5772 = 1.04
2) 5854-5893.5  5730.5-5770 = 0.93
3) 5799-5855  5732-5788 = 0.99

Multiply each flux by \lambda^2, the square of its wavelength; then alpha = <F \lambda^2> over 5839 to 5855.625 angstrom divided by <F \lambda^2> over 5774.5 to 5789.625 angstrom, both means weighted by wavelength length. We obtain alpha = 1.03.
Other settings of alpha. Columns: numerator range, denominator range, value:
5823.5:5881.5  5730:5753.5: 1.03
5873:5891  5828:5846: 0.89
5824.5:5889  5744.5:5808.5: 1.01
